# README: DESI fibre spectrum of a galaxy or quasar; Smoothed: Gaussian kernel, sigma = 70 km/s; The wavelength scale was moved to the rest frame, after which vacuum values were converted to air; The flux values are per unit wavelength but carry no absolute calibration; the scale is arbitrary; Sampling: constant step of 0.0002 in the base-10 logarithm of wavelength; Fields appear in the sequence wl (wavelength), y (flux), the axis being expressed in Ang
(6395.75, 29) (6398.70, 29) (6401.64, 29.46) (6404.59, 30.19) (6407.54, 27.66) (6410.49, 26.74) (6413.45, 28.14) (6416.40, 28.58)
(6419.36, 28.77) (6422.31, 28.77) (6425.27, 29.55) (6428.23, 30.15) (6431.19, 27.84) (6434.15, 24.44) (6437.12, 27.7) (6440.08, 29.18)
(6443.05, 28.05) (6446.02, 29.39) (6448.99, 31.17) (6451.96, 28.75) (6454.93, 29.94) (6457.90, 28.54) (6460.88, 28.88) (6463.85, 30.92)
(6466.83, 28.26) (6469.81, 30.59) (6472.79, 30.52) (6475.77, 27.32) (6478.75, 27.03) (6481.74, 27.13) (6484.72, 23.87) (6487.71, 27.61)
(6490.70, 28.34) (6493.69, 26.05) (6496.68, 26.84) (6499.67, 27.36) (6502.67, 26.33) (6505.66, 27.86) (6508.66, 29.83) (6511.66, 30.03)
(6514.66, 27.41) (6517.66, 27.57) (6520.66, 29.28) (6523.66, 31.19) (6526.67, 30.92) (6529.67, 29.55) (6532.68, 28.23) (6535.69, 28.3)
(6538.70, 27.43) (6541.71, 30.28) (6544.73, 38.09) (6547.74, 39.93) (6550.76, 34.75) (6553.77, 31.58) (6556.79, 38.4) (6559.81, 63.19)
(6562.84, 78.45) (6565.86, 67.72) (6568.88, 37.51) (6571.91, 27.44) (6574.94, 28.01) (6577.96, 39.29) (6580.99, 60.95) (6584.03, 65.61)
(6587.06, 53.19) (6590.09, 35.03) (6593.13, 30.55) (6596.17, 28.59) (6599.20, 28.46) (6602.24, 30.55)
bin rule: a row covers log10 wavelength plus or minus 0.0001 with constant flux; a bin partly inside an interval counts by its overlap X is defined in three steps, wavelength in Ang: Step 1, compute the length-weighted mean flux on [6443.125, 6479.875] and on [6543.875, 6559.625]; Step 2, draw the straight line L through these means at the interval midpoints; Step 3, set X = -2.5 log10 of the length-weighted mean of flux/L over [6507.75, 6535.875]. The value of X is 0.21 mag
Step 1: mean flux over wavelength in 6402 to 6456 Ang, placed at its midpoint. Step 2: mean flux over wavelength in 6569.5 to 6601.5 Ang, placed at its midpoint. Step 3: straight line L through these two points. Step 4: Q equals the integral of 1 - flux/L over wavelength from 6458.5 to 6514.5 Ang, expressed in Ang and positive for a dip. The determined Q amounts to 7.7 Ang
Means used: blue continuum 28.6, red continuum 39.4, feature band 28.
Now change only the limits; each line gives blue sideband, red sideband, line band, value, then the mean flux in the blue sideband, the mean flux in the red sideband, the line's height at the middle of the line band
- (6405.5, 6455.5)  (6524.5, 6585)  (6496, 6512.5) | 3.63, 28.5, 41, 35.9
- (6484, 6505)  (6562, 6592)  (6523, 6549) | 4.29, 26.8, 48.4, 37.7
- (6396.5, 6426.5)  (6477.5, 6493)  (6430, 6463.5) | -1.06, 28.7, 26.7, 27.8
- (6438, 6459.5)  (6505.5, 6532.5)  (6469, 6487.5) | 1.04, 29.2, 29.3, 29.3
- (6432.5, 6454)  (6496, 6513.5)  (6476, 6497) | 1.08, 28.4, 28.1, 28.2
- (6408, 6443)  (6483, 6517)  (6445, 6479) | -1.92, 28.1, 27.4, 27.8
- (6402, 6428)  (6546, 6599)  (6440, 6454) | 1.09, 28.7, 44.3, 31.8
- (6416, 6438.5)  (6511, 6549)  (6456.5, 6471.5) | -0.20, 28.2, 30.6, 29.1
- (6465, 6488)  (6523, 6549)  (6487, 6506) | 1.25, 27.8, 31.5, 29.1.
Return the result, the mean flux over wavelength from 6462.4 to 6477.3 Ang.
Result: 29.5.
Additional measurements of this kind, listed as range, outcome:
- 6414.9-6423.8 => 28.7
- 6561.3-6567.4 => 72.8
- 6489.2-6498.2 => 27.1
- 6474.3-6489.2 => 26.6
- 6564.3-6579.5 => 40.2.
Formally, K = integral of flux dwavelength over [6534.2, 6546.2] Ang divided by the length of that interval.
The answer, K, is 31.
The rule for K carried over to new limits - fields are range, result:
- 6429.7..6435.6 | 26.2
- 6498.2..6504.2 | 26.8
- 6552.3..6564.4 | 53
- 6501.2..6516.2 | 28.3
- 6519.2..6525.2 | 30.2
